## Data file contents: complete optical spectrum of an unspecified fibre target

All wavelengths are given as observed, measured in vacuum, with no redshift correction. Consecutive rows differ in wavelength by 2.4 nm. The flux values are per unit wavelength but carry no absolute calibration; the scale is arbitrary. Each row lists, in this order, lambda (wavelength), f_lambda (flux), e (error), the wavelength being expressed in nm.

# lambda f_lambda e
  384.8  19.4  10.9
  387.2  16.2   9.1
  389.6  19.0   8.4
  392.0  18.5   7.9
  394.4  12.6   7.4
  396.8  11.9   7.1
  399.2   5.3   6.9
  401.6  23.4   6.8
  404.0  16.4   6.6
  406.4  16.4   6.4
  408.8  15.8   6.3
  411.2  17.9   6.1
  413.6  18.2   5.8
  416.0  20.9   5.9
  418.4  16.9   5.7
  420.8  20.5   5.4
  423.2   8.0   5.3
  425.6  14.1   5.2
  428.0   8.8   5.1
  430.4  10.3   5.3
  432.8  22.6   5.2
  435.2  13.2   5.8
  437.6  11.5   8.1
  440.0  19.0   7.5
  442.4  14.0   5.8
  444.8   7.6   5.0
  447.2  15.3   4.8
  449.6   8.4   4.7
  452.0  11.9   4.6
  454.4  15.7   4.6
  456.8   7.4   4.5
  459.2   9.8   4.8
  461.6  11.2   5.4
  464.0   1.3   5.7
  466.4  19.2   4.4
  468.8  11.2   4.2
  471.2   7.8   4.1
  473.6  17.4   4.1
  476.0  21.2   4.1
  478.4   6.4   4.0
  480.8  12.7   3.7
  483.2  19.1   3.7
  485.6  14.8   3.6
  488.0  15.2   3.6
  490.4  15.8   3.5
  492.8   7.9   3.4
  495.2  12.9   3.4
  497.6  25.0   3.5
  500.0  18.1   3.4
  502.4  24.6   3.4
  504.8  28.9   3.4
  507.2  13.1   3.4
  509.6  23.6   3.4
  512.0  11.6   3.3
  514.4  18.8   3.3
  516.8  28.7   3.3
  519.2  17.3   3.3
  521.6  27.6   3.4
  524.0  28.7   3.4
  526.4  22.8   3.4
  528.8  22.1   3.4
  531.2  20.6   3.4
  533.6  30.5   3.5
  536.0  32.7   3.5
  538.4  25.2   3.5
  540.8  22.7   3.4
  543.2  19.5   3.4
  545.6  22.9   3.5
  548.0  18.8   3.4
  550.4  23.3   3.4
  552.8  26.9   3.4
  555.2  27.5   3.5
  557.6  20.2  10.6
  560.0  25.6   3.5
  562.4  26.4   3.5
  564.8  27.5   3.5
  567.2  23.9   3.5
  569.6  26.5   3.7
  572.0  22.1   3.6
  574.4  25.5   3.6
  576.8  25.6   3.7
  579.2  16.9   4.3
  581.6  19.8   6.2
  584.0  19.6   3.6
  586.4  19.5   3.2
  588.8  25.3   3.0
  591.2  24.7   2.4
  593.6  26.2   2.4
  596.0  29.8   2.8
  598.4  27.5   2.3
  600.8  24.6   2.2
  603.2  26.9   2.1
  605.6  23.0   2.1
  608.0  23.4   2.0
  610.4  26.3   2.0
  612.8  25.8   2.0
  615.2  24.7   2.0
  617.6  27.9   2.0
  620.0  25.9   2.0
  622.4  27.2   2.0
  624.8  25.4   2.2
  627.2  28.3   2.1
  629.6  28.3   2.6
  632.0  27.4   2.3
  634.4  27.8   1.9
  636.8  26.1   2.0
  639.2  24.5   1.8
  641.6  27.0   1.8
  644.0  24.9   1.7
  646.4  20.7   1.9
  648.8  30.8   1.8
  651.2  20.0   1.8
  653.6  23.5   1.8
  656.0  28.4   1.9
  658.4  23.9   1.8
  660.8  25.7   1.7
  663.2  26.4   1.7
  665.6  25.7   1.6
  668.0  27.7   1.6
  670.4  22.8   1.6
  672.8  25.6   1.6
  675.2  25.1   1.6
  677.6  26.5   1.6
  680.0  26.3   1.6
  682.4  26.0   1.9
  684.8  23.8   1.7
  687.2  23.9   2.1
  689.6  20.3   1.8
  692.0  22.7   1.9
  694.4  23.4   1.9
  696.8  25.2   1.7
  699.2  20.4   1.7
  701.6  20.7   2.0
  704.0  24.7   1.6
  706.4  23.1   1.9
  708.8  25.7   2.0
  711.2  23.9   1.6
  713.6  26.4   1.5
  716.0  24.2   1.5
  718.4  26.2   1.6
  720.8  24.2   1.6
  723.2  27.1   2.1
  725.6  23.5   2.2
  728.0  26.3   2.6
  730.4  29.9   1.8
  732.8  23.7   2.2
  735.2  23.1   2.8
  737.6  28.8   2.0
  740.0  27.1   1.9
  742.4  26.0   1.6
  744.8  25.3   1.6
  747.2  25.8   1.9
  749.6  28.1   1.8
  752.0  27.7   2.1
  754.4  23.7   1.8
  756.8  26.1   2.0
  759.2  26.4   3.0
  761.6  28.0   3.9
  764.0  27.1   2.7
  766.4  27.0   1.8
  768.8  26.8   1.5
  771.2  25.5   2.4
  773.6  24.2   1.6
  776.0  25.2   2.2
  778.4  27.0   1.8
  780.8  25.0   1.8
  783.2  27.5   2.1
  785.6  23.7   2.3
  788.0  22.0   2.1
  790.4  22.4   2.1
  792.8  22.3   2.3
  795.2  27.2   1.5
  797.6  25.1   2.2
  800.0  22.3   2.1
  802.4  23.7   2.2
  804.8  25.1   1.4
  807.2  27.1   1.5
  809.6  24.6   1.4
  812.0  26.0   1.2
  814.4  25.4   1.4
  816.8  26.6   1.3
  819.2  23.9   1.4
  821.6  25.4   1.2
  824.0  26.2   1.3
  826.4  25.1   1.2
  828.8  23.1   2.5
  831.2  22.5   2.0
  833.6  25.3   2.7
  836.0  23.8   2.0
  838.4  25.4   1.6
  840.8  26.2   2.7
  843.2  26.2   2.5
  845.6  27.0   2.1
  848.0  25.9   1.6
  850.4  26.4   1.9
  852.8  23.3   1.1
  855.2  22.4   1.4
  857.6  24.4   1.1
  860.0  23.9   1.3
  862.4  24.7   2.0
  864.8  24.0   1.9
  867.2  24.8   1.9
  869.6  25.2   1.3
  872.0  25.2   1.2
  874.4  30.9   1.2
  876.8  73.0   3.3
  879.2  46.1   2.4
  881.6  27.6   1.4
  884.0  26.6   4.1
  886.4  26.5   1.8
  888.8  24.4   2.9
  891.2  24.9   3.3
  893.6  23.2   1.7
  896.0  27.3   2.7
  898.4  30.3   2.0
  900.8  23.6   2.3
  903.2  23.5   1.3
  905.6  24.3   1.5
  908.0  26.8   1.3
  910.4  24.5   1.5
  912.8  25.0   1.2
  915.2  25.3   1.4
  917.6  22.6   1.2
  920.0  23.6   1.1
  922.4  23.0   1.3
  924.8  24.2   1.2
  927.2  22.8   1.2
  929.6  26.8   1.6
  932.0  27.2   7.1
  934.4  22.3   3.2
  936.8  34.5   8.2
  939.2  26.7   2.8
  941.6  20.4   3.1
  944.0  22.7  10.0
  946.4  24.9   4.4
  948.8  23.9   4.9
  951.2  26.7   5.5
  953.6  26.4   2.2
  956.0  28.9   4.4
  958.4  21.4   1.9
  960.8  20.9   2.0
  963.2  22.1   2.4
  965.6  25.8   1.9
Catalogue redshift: 0.334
